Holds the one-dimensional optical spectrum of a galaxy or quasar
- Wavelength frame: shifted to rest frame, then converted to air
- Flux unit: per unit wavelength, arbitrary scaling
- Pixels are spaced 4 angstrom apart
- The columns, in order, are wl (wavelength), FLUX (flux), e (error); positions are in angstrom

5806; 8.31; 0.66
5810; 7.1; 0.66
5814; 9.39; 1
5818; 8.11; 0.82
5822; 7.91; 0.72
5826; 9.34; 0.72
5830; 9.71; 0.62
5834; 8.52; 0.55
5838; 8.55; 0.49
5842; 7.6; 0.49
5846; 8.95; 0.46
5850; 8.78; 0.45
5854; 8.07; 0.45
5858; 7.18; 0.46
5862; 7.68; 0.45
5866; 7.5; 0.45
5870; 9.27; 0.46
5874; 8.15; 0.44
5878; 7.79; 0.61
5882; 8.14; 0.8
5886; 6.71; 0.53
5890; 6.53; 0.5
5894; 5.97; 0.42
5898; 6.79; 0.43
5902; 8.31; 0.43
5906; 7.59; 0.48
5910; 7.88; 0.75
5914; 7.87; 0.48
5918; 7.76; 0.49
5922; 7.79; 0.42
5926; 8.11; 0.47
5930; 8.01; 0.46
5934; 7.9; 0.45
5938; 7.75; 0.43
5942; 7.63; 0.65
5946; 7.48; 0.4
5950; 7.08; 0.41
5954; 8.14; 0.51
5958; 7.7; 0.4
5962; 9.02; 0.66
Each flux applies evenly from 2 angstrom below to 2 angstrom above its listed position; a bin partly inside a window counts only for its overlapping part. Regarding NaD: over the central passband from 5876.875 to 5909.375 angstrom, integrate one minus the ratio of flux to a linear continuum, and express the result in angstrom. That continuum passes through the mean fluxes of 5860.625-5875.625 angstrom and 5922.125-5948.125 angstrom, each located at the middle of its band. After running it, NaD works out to 3.21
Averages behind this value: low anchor 8.17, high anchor 7.81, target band 7.24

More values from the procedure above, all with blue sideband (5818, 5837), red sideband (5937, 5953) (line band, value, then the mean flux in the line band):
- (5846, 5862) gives 0.8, 8.09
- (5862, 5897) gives 3.1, 7.5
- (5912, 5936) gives -0.5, 7.91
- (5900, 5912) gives 0.0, 7.93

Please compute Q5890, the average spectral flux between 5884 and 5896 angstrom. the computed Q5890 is 6.4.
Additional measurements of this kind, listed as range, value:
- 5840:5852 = 8.44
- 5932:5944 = 7.76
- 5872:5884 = 8.03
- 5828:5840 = 8.93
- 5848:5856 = 8.43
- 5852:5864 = 7.64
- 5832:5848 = 8.4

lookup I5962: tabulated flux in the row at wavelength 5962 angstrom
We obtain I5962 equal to 9.02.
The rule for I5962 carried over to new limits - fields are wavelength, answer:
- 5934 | 7.9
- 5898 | 6.79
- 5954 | 8.14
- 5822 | 7.91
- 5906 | 7.59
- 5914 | 7.87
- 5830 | 9.71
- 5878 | 7.79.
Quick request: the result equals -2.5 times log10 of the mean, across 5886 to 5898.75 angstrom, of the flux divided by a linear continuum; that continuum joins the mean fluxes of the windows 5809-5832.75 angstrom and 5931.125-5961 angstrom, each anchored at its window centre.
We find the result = 0.252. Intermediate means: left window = 8.65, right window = 7.72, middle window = 6.44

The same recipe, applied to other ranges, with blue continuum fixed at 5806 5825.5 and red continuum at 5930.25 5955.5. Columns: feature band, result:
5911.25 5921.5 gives 0.00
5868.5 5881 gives -0.05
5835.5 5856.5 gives -0.03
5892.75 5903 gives 0.13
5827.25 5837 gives -0.11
